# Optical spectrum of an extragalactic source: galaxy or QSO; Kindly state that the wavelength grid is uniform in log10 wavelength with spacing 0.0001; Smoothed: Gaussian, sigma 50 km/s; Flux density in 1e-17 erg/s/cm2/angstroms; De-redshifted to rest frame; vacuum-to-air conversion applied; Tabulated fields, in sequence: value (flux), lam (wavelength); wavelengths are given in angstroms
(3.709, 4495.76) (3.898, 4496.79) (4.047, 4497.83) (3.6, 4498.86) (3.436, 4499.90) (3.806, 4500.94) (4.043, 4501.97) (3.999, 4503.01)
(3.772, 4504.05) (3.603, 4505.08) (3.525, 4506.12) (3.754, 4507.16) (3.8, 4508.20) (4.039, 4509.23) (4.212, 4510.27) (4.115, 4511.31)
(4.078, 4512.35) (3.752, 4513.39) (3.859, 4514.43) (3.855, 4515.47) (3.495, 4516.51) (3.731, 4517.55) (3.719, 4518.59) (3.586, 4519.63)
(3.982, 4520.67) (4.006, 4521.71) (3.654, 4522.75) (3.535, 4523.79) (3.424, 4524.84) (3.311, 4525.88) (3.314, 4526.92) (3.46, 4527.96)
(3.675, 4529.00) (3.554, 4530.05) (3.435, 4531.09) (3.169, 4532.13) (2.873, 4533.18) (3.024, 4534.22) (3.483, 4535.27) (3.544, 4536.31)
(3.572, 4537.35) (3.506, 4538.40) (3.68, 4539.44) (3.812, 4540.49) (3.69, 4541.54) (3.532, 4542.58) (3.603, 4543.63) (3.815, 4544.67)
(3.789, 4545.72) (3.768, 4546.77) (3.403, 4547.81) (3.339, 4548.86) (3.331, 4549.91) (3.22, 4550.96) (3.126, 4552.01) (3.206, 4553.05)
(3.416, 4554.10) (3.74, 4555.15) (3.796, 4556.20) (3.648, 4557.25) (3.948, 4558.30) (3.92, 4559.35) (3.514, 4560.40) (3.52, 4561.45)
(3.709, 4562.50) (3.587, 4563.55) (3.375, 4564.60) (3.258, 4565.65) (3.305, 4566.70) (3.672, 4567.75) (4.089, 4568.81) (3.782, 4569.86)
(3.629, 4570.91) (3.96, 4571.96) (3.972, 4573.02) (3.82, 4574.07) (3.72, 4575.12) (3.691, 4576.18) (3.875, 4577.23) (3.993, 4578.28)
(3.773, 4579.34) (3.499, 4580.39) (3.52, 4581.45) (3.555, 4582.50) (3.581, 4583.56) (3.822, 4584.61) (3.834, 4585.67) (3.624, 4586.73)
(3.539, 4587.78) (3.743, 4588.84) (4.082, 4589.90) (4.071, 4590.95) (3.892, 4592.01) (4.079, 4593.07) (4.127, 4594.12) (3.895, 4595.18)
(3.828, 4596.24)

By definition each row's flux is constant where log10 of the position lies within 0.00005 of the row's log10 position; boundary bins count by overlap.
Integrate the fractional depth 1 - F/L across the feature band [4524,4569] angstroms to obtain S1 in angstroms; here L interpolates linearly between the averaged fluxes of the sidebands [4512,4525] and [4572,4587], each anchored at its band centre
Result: 2.8 angstroms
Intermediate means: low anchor 3.75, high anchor 3.74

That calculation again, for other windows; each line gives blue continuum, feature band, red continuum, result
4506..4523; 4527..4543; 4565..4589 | 1.41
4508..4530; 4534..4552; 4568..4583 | 1.06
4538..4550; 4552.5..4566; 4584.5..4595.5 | 0.42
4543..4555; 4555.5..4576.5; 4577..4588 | -0.68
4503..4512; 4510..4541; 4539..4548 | 1.39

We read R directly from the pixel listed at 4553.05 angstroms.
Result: 3.206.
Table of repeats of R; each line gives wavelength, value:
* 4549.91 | 3.331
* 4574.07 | 3.82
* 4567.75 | 3.672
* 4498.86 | 3.6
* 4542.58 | 3.532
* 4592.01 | 3.892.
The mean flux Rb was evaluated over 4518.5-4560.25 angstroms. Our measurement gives 3.54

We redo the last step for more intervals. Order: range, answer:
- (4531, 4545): 3.48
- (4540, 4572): 3.59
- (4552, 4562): 3.61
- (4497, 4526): 3.78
